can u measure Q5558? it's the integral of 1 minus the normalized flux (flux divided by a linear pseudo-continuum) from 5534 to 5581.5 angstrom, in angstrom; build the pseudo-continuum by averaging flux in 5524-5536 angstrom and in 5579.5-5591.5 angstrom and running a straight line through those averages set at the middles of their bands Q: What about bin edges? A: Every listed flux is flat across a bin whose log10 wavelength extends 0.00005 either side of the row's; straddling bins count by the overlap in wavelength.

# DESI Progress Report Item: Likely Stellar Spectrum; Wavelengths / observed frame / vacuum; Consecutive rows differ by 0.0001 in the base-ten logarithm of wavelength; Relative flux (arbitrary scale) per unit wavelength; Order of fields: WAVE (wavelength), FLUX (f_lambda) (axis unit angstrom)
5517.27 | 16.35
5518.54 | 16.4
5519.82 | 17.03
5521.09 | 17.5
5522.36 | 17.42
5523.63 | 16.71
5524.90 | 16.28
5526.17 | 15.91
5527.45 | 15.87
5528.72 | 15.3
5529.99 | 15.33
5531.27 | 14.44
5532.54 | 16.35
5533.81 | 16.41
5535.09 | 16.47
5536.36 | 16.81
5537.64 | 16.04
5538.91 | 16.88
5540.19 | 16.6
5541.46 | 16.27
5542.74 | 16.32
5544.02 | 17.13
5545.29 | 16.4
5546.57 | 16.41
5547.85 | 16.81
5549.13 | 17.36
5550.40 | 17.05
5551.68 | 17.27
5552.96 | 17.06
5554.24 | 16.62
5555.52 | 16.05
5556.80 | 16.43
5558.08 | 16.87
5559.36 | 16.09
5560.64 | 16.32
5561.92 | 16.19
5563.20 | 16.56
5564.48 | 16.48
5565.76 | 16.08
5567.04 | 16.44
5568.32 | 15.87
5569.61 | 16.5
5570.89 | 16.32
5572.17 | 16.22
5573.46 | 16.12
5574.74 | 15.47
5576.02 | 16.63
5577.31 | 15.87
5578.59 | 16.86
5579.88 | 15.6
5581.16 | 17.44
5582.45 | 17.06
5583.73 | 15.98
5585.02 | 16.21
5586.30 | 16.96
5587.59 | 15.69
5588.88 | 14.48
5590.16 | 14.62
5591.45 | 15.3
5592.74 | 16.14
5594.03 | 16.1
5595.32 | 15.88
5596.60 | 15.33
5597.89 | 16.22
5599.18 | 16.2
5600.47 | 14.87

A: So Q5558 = -1.7 angstrom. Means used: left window 15.9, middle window 16.5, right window 16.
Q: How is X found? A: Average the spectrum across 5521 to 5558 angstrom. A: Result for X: 16.5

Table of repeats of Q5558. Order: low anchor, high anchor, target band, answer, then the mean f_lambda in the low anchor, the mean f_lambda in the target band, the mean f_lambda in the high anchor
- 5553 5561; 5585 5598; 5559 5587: -0.4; 16.4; 16.3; 15.7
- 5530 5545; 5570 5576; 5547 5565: -0.5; 16.3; 16.7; 16.1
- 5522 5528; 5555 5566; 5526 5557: 0.0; 16.4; 16.4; 16.4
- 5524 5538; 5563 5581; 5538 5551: -0.5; 15.9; 16.7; 16.2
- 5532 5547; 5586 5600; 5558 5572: -0.2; 16.5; 16.3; 15.7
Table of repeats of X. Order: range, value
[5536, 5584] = 16.5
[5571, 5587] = 16.4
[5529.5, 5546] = 16.3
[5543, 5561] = 16.7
